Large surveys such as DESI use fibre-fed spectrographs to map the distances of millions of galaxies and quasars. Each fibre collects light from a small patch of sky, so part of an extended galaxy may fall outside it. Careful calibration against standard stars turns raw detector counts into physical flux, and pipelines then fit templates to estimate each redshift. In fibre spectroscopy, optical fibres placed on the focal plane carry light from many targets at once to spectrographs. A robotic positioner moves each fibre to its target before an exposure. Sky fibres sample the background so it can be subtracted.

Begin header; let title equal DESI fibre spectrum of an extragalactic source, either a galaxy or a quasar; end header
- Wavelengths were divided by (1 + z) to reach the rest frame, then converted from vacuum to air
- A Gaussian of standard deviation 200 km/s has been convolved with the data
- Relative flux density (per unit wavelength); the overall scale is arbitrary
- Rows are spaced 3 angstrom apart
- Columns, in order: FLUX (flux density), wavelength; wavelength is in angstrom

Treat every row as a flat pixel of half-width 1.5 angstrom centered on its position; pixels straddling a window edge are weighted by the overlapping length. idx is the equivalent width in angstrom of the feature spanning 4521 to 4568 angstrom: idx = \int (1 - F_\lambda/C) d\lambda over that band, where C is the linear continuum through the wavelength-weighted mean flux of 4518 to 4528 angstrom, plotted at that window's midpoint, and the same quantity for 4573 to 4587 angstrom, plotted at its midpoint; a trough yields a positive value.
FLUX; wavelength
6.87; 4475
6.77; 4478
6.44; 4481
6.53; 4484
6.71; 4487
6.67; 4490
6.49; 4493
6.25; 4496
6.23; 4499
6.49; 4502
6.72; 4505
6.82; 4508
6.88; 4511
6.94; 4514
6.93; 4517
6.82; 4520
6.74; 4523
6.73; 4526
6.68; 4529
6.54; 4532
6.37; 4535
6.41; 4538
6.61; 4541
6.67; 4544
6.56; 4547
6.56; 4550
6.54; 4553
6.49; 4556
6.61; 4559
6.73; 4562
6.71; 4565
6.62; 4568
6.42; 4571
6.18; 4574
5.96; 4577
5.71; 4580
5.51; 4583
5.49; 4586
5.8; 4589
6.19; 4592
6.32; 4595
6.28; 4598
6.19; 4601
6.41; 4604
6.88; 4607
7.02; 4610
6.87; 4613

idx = -1.6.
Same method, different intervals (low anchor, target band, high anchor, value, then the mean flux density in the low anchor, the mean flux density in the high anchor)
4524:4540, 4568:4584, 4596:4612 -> 1.3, 6.55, 6.56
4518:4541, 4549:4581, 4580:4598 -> -1.2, 6.62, 5.88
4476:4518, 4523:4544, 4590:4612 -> 0.0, 6.63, 6.46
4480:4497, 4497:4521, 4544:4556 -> -0.7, 6.52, 6.56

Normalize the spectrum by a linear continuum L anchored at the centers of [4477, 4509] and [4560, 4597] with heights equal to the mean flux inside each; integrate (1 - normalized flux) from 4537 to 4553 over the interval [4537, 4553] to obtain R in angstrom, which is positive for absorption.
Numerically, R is -0.66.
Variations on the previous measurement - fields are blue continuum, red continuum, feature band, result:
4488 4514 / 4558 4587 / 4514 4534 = -0.9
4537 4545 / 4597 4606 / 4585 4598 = 0.7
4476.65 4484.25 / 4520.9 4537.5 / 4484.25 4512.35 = 0.1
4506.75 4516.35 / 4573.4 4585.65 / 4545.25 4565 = -1.3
